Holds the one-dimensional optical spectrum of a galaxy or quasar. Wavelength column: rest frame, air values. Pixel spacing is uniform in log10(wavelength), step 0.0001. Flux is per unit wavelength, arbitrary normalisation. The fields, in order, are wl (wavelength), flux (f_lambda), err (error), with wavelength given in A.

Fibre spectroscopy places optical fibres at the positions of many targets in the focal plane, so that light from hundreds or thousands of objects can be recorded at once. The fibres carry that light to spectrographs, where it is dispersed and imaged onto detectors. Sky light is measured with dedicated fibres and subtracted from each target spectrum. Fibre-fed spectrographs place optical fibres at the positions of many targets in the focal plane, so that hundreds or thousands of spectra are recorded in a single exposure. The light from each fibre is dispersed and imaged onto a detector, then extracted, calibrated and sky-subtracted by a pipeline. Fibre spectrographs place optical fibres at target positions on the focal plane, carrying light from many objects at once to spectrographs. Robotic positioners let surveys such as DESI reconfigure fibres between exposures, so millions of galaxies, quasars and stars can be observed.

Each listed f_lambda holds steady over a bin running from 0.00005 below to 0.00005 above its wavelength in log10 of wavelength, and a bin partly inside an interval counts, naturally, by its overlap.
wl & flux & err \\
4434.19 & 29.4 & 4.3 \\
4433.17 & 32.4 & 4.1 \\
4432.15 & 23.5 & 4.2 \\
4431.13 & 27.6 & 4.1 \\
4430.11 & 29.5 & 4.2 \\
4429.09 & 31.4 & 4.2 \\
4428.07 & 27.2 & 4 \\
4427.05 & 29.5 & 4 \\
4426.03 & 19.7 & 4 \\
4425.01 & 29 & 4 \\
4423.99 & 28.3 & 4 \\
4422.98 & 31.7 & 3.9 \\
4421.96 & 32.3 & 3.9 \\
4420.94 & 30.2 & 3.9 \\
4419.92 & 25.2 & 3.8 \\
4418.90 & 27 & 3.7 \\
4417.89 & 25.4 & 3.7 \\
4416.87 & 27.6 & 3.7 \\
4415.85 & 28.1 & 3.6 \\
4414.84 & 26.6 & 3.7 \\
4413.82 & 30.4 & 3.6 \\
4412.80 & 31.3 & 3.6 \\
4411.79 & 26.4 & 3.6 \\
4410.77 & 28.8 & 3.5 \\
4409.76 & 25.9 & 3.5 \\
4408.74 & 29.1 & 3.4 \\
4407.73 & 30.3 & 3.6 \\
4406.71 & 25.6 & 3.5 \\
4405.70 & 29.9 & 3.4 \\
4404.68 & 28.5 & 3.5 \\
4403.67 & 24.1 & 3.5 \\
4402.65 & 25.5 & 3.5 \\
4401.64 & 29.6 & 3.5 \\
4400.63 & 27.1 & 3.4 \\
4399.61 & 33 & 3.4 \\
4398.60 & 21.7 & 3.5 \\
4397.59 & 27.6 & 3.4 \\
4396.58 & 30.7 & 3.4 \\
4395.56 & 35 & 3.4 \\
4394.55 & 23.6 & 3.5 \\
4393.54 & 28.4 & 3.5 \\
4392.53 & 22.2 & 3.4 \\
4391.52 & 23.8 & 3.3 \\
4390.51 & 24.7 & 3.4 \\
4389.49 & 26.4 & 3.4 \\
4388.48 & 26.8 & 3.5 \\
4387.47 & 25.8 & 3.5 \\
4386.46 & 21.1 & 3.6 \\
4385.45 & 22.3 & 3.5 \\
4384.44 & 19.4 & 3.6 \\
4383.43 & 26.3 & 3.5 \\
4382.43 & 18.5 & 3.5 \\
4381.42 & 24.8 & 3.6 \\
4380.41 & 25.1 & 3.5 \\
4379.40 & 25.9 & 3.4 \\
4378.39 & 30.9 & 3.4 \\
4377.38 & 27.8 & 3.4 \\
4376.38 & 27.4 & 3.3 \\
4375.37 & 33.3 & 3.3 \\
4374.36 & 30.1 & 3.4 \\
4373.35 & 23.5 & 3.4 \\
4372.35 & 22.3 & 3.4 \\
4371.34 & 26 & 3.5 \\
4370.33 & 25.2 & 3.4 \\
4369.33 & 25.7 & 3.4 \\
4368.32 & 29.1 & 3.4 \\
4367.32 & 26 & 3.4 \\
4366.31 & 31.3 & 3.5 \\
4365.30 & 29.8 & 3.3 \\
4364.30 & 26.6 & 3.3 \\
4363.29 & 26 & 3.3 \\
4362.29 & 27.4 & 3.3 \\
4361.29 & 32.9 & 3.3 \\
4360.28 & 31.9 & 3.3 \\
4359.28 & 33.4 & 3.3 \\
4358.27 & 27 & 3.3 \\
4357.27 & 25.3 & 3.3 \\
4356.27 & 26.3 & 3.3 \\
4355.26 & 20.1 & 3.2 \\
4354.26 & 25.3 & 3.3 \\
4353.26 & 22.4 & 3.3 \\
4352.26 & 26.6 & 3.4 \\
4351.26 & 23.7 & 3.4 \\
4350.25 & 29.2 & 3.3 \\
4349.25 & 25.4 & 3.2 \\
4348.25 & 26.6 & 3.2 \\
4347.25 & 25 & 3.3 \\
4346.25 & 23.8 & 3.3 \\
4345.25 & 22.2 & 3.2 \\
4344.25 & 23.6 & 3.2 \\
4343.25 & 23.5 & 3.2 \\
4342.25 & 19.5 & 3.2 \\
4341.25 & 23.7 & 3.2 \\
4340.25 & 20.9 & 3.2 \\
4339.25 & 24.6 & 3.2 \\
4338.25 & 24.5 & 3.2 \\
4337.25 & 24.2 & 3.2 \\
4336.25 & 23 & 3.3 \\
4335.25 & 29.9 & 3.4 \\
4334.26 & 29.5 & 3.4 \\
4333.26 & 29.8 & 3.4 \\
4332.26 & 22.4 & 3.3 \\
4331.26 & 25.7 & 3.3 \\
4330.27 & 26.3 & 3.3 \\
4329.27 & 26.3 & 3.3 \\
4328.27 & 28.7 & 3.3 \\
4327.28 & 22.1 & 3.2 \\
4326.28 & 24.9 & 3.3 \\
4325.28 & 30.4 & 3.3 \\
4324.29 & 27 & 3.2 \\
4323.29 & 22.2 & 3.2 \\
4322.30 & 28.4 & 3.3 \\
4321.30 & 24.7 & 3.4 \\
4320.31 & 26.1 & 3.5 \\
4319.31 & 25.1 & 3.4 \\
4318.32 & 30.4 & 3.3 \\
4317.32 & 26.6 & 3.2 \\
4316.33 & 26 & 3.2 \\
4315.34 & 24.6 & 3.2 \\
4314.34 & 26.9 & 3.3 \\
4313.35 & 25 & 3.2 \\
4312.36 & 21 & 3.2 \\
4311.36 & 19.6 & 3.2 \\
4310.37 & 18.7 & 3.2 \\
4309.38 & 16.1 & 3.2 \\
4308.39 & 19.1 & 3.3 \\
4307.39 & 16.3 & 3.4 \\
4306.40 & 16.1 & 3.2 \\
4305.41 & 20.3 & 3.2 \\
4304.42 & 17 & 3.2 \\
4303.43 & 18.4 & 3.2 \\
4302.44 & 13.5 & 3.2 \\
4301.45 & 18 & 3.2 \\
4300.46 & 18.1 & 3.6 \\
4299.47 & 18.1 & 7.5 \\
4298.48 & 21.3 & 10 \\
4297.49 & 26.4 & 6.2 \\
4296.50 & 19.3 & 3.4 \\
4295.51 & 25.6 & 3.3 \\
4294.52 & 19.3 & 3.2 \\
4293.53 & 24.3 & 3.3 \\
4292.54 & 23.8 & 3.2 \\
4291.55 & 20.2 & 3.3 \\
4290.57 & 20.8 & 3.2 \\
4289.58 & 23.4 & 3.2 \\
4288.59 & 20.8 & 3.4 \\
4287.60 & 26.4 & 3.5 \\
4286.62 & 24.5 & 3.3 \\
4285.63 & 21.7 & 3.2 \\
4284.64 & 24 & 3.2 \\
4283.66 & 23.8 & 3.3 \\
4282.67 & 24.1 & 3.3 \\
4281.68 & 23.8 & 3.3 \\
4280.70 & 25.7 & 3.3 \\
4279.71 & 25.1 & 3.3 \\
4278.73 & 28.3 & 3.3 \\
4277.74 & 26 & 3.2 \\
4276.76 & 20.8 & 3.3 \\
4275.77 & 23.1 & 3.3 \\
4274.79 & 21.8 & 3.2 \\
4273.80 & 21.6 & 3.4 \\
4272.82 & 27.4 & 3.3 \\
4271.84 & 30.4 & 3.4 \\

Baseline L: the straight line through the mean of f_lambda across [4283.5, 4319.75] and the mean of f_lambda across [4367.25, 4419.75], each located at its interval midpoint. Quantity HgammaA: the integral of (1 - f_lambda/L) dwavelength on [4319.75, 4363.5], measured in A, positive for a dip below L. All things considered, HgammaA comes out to -3.53 A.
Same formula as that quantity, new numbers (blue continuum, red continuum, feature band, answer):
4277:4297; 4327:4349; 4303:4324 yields 1.60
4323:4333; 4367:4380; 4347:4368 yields -0.33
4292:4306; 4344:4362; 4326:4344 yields -0.59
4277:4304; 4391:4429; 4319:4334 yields -1.30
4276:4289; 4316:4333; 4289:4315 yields 4.99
